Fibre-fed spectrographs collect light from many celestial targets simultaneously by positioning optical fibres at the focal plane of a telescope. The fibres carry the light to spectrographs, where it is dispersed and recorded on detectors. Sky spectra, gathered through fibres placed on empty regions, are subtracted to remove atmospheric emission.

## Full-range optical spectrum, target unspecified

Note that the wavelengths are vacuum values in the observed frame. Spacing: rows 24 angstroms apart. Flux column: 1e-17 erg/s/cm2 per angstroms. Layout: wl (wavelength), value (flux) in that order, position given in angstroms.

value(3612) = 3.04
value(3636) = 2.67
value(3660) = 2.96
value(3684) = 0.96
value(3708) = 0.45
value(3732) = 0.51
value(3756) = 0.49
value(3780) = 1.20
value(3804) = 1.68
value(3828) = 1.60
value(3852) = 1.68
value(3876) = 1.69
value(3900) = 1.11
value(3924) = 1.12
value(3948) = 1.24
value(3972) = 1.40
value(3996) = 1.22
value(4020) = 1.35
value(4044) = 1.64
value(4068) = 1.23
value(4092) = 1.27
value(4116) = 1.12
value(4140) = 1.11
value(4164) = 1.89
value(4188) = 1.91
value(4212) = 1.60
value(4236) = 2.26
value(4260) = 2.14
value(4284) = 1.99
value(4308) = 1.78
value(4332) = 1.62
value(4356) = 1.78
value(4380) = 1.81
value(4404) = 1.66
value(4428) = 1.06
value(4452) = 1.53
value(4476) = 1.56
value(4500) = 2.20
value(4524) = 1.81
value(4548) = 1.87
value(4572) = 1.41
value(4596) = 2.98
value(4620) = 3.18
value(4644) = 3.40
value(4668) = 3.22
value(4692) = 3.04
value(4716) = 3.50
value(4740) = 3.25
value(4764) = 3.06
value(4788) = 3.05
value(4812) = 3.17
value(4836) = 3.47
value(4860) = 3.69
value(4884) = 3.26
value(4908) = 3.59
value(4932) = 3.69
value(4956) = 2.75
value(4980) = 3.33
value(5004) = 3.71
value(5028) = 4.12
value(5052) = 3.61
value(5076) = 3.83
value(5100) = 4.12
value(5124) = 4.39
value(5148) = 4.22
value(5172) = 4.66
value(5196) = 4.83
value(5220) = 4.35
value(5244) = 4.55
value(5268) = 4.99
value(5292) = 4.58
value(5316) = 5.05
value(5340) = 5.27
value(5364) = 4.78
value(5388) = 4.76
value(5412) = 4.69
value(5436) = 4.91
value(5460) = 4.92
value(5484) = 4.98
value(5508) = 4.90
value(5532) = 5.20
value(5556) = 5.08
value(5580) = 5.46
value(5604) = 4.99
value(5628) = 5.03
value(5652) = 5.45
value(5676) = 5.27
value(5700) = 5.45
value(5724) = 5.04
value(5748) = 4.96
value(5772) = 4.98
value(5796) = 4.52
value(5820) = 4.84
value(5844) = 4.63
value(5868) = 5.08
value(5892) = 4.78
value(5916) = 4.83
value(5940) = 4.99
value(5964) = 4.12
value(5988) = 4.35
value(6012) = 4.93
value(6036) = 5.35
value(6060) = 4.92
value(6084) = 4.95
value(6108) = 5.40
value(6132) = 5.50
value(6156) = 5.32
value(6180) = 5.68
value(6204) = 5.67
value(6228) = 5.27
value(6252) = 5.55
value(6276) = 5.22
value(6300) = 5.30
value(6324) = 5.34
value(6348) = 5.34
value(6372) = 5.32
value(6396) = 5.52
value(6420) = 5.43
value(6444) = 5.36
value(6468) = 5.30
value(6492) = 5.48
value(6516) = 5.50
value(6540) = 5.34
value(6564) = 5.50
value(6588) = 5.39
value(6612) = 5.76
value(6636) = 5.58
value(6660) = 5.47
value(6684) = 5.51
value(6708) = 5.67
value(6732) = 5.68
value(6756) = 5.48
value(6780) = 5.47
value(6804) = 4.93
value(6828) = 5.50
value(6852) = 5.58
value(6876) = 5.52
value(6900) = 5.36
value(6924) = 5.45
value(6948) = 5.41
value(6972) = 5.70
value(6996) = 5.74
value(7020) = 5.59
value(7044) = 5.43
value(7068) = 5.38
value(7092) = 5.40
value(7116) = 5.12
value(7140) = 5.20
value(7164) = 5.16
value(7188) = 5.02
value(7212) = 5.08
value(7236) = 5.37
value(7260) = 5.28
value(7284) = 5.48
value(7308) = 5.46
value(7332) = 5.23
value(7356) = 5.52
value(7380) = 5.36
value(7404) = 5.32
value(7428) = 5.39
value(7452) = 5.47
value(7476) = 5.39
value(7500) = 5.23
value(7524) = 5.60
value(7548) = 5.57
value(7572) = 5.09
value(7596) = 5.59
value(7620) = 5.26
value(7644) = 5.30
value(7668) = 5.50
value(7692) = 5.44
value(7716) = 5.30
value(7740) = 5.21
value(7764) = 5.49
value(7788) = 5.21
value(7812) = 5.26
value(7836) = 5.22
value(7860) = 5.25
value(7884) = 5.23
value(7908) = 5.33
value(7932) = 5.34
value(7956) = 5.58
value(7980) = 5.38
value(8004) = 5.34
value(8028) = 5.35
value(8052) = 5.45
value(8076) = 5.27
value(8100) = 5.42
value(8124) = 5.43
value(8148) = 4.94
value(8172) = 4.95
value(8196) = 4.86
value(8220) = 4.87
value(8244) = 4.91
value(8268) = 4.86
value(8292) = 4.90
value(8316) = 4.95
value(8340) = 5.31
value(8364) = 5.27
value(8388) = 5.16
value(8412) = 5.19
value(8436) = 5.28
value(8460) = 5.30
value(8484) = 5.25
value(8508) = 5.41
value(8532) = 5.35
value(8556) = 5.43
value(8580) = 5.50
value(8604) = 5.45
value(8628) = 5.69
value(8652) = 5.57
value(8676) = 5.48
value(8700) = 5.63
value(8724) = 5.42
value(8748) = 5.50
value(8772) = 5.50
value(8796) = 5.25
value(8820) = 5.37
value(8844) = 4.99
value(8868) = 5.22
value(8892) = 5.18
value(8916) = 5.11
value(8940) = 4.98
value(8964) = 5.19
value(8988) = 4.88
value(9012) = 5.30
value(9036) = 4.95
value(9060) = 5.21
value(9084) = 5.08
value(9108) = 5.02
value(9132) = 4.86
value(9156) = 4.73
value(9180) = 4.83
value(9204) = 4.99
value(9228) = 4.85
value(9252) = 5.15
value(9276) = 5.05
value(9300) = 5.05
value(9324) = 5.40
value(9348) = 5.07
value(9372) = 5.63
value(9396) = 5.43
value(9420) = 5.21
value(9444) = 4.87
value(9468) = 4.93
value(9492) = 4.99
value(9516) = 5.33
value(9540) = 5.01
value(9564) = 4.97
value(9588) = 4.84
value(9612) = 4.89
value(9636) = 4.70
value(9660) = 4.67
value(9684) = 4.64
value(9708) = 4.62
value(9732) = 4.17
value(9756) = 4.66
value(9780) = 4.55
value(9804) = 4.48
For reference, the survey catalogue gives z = 0.153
